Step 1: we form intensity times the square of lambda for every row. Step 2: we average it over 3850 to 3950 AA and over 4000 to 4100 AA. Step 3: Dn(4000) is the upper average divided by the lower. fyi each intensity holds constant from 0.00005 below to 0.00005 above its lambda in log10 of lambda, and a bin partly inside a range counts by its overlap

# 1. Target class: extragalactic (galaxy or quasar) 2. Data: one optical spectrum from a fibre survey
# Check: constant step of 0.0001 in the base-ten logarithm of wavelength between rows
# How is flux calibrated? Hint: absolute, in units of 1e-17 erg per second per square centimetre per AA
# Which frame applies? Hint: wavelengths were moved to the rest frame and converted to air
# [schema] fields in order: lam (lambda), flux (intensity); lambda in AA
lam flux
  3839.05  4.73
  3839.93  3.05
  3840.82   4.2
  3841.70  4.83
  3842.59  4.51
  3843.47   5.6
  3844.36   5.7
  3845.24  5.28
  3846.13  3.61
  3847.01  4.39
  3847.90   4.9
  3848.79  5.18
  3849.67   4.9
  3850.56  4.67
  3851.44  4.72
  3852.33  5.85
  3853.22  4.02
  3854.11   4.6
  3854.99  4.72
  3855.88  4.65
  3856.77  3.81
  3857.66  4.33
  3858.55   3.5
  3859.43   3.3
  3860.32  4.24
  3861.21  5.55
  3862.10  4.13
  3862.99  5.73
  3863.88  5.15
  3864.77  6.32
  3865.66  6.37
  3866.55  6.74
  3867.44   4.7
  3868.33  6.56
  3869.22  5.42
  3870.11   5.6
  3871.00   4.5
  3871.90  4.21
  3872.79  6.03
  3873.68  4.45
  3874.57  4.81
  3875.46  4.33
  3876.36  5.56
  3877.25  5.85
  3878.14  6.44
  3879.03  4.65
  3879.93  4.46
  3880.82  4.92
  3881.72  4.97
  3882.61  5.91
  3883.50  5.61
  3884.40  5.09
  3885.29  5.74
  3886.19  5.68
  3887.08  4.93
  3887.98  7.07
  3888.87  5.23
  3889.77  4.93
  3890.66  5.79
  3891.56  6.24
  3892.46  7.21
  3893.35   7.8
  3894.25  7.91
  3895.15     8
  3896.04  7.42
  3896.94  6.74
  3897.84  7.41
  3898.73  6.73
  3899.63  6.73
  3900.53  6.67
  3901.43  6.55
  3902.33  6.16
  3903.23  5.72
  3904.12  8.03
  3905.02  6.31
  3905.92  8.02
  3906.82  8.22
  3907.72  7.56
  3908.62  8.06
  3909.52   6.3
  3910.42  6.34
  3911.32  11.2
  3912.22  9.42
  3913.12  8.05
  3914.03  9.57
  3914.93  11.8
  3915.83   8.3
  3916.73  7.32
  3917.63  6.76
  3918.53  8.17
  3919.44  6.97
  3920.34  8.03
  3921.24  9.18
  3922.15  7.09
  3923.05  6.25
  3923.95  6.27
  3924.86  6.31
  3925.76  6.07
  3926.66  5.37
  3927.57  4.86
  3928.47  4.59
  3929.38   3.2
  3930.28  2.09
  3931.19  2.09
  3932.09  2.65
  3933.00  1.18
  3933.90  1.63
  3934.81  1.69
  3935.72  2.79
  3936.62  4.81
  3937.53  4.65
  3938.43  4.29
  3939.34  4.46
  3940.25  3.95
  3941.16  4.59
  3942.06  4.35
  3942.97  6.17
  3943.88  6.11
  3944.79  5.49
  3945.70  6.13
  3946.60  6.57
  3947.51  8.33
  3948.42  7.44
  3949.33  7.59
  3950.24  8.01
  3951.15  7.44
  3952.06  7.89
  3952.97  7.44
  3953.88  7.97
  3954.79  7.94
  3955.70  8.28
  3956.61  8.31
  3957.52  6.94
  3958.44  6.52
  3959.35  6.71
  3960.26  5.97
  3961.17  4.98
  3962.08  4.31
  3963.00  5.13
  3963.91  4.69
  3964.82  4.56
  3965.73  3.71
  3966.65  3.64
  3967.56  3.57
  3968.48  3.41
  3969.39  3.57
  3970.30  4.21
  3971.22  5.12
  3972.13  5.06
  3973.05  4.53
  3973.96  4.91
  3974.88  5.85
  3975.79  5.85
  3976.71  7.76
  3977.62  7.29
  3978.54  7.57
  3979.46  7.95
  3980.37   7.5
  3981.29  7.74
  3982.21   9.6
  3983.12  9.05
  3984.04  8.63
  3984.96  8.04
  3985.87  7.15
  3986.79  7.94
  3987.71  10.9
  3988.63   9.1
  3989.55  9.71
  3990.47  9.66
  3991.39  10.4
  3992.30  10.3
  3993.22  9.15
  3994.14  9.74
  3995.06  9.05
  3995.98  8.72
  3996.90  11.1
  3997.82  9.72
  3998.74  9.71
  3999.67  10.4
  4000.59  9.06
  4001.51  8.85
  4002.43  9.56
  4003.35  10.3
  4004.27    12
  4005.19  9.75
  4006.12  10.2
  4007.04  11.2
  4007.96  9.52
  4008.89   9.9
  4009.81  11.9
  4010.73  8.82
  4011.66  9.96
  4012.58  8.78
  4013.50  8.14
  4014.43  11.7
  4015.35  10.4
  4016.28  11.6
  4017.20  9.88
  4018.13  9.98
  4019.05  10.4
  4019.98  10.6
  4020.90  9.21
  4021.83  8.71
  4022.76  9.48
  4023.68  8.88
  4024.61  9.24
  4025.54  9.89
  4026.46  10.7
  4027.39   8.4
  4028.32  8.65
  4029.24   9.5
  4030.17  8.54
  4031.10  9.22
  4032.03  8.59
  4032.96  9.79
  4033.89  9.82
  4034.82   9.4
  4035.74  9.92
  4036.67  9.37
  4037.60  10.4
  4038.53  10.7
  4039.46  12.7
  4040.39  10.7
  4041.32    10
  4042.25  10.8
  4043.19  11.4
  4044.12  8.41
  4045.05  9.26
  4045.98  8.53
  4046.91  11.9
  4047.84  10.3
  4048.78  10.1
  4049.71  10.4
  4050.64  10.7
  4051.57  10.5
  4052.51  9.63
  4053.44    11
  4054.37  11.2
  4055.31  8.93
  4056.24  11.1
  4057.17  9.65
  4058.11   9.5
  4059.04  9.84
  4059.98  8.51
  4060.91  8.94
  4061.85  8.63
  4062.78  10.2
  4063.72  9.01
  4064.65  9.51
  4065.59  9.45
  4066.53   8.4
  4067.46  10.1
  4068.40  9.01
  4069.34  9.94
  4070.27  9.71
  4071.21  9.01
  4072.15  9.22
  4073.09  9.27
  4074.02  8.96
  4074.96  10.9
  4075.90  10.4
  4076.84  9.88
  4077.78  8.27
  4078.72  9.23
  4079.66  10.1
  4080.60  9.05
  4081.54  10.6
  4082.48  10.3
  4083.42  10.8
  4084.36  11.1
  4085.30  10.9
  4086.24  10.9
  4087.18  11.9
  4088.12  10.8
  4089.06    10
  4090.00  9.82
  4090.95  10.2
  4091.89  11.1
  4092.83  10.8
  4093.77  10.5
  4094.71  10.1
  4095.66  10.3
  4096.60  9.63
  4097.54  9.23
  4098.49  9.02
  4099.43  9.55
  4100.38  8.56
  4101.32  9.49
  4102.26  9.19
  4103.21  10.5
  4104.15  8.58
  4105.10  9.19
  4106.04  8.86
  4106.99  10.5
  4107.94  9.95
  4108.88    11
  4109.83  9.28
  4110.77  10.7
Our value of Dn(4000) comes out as 1.83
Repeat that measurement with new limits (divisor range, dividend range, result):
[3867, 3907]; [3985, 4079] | 1.74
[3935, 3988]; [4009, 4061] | 1.66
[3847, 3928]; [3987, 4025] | 1.70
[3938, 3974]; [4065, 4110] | 1.83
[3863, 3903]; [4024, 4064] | 1.81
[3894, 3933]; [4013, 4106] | 1.56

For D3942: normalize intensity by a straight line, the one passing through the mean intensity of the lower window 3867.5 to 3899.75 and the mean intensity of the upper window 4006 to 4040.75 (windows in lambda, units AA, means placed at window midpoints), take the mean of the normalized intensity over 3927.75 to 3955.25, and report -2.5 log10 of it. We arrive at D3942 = 0.43 mag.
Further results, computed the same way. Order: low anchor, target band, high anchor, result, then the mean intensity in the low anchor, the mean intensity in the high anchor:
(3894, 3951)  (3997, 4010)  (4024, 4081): -0.20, 6.29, 9.74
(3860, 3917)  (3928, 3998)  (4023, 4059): 0.29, 6.4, 9.94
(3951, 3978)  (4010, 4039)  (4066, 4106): -0.24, 5.76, 9.86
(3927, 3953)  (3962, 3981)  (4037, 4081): 0.18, 4.88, 9.86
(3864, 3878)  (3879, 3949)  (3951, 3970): -0.09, 5.45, 5.82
